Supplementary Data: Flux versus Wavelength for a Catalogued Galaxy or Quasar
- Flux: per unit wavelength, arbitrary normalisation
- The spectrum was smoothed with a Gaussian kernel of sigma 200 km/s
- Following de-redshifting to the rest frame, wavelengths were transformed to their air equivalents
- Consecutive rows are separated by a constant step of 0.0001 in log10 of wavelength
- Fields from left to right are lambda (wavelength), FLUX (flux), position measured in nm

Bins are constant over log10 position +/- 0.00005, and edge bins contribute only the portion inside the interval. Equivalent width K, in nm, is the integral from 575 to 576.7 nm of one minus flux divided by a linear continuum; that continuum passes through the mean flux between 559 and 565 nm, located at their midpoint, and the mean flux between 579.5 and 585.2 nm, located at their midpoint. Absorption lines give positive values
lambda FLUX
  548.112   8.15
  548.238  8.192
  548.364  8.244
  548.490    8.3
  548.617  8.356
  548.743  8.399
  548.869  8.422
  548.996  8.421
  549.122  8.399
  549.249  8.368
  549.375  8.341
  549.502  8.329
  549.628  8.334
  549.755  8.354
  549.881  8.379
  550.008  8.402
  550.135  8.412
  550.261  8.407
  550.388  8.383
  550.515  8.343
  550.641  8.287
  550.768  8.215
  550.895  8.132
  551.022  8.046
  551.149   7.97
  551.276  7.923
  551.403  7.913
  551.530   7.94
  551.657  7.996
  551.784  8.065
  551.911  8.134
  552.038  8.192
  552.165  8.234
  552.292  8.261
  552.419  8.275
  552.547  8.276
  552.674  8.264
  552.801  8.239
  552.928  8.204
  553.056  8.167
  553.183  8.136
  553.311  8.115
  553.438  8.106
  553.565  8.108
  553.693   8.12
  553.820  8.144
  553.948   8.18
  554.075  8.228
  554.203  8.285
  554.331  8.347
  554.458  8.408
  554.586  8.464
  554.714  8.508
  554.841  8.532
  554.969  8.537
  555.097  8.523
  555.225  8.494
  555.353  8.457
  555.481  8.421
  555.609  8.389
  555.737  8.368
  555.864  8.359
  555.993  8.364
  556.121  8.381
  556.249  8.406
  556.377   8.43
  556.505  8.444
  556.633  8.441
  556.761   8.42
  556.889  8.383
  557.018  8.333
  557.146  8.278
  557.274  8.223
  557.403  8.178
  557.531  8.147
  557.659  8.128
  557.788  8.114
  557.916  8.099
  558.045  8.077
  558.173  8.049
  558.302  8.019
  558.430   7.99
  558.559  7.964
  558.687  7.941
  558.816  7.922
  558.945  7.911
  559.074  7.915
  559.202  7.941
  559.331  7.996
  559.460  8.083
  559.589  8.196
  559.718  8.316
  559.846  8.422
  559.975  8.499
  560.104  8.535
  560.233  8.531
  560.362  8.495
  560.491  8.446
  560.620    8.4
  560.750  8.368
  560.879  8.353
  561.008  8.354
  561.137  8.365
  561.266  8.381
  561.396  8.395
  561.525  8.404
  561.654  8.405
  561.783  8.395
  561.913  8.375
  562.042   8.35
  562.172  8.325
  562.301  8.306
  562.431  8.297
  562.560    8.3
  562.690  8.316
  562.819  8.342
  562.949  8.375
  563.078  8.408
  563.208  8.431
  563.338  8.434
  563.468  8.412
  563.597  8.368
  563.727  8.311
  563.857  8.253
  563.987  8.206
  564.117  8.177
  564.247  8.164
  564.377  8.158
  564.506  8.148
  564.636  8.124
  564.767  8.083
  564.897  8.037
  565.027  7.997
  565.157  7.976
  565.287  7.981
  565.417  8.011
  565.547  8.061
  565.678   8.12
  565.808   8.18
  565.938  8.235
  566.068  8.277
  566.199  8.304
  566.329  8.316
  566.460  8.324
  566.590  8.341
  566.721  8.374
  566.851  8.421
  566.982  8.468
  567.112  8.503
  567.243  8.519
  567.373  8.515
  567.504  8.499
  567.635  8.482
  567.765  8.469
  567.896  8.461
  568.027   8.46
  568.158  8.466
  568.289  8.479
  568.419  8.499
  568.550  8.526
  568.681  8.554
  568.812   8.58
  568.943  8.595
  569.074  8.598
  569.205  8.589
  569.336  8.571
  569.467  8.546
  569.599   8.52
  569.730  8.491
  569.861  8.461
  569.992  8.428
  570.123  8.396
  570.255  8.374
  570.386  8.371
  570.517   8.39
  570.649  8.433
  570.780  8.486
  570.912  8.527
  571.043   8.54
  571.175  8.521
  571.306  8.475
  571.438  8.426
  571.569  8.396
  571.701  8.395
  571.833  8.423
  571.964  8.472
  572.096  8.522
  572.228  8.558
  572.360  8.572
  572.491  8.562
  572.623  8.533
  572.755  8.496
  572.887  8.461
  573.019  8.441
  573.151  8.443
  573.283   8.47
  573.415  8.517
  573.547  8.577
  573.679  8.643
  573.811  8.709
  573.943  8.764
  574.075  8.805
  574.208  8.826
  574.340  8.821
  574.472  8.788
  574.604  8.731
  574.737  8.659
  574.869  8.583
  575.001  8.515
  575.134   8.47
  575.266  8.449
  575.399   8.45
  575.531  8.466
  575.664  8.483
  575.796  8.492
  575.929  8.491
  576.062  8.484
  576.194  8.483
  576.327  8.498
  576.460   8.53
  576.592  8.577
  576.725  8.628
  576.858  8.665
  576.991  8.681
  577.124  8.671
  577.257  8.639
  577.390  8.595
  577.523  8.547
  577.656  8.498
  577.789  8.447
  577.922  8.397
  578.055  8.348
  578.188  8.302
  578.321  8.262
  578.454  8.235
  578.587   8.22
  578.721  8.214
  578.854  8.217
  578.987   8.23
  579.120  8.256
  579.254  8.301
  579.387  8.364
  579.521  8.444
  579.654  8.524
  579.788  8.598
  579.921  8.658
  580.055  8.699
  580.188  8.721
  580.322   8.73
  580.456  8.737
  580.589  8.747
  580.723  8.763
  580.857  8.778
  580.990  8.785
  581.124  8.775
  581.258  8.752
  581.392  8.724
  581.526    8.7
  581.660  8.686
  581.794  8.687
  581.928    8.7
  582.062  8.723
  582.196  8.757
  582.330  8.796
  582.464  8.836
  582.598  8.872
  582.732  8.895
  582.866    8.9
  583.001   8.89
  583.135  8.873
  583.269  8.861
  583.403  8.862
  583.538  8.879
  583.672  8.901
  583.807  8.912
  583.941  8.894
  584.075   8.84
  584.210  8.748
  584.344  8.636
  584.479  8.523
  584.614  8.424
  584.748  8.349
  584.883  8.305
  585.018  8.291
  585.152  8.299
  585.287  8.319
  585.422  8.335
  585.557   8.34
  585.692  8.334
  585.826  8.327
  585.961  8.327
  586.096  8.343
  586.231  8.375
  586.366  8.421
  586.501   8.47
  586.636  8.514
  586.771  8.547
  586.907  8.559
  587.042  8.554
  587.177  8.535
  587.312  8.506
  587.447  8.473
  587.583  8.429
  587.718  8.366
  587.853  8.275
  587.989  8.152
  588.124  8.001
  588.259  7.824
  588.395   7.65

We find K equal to 0.02 nm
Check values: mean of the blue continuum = 8.3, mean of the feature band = 8.49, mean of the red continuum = 8.71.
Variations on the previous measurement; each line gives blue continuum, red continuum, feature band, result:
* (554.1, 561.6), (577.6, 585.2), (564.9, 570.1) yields 0.024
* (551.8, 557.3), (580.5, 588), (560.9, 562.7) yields 0.007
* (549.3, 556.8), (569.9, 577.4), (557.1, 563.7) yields 0.089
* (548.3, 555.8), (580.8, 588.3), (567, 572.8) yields -0.036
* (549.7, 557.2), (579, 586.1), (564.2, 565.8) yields 0.066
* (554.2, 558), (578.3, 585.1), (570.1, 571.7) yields 0.015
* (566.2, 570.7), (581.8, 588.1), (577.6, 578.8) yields 0.029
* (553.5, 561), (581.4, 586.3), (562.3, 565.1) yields 0.036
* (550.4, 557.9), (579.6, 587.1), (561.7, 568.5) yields 0.077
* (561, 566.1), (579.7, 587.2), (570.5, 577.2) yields -0.076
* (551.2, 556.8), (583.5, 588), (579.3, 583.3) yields -0.129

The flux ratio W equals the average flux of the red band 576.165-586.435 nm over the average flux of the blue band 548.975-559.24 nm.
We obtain 1.04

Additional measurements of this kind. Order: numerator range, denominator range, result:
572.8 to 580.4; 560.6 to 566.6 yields 1.03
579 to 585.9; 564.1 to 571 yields 1.03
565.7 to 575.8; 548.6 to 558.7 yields 1.03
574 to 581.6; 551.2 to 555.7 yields 1.04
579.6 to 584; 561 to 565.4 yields 1.06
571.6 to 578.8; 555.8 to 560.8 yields 1.04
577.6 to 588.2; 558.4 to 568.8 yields 1.03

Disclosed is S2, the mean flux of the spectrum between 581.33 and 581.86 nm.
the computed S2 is 8.69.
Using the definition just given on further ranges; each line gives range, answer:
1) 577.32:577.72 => 8.55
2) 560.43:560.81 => 8.39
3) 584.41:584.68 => 8.45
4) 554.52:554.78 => 8.49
